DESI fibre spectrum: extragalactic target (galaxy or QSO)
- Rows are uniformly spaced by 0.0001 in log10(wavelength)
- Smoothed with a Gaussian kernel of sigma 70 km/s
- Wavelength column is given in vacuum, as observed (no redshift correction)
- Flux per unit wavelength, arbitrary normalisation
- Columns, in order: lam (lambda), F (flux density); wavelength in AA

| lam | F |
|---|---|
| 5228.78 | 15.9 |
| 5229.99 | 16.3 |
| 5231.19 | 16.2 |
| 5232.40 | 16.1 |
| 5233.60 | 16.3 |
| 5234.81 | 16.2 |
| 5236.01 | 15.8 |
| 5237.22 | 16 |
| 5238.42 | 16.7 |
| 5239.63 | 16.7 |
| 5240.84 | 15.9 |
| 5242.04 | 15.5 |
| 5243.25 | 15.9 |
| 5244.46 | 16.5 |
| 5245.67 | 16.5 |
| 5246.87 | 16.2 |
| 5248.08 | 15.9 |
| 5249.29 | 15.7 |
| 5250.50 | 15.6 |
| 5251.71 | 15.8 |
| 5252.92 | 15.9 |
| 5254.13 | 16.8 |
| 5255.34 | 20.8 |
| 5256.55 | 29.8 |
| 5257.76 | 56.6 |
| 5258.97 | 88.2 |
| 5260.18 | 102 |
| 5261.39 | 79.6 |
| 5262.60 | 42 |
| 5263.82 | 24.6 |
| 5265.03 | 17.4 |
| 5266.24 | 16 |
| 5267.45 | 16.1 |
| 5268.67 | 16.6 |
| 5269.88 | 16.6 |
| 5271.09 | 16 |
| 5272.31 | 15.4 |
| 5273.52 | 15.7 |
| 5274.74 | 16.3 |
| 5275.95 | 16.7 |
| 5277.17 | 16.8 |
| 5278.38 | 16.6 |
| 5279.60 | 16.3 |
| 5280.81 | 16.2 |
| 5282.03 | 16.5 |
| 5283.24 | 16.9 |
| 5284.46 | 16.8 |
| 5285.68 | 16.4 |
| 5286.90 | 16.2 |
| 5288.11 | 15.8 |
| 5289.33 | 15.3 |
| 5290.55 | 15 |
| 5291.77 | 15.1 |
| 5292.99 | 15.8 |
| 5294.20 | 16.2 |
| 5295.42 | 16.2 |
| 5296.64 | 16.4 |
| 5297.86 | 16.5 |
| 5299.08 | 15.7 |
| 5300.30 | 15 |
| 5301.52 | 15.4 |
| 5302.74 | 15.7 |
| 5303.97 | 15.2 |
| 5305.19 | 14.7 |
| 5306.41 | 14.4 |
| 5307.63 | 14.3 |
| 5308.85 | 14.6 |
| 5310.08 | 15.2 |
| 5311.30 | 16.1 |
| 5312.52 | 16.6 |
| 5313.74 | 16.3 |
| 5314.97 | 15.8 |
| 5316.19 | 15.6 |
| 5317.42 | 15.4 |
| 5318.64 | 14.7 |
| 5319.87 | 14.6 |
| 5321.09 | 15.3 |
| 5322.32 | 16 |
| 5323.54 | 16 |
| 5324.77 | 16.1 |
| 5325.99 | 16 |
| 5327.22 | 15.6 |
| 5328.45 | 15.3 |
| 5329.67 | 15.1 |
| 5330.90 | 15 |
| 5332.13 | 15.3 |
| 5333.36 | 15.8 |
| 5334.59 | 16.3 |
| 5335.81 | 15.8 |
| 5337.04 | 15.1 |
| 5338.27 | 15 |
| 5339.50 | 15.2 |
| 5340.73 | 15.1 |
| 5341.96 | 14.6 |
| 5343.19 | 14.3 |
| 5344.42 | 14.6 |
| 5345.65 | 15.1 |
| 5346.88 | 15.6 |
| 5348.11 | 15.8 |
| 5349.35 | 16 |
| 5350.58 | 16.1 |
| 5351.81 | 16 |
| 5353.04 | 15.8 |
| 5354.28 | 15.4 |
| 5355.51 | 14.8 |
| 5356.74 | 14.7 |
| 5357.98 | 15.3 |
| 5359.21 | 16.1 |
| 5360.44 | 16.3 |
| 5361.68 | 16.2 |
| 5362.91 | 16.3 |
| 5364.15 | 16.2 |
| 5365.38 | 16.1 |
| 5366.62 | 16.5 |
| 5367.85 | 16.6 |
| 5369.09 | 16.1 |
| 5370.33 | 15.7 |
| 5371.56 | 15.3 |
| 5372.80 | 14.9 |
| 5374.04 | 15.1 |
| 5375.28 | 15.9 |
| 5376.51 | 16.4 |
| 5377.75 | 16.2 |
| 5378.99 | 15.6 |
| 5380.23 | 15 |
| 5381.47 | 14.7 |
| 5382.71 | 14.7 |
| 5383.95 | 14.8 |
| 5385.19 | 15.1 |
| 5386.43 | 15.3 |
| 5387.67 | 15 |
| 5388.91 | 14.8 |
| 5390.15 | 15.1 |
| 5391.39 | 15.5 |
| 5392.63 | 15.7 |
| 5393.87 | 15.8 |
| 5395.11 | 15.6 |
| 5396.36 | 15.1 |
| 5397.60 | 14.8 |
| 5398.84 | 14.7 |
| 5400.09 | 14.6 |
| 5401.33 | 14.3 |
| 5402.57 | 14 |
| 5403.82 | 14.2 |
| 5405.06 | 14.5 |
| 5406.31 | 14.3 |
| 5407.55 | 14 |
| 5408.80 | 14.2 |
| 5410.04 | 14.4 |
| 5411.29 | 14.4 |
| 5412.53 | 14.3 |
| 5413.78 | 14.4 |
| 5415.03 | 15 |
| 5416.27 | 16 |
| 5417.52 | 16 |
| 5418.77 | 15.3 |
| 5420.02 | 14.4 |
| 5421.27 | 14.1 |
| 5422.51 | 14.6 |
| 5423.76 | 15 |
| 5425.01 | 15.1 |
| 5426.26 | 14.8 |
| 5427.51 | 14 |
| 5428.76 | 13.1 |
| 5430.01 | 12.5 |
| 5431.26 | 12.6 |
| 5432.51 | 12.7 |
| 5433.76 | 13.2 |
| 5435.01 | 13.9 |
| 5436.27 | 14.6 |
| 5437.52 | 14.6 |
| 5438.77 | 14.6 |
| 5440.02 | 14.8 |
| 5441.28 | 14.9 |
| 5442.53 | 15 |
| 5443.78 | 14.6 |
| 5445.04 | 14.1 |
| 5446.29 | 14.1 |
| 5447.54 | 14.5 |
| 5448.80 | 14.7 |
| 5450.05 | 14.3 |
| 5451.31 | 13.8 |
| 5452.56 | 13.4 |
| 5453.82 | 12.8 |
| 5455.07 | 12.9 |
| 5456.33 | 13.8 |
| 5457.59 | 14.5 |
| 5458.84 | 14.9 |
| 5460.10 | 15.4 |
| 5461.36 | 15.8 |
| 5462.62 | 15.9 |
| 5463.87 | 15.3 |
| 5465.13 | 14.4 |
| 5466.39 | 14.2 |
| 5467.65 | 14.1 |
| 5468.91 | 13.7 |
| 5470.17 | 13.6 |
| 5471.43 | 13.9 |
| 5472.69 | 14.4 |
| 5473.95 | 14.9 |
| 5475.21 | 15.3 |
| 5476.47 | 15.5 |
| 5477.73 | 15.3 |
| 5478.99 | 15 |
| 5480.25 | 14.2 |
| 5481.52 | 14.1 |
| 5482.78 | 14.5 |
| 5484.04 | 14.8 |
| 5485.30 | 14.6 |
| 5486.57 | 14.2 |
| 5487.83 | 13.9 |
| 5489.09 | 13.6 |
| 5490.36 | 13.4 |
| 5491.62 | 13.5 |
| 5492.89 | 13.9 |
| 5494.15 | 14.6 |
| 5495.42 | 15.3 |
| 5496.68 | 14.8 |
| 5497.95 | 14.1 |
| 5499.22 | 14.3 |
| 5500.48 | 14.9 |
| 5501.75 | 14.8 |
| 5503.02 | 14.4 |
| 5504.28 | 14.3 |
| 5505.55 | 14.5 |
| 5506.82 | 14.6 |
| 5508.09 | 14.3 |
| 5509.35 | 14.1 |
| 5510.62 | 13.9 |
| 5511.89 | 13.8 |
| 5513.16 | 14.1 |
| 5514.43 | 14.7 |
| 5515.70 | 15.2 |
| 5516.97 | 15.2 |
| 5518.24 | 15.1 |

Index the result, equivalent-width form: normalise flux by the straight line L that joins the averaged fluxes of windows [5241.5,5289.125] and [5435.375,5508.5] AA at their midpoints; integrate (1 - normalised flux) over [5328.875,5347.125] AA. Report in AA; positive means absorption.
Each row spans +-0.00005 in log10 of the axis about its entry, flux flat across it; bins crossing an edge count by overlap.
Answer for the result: 4.91 AA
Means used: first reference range 24.2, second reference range 14.4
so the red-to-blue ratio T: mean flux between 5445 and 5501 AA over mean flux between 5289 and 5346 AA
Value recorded 0.9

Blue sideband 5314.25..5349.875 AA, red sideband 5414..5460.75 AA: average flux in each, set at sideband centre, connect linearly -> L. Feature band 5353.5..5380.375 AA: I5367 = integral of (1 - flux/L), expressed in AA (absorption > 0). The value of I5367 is -1.4 AA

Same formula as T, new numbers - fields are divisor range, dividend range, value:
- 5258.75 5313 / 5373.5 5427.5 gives 0.71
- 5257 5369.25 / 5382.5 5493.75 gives 0.76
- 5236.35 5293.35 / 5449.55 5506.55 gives 0.63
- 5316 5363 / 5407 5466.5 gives 0.93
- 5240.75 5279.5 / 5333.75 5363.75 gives 0.60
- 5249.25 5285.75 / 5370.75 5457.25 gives 0.55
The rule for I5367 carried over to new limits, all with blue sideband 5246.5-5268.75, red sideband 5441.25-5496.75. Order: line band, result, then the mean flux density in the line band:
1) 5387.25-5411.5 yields 6.90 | 14.8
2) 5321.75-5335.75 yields 5.84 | 15.7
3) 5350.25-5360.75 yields 3.83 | 15.6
